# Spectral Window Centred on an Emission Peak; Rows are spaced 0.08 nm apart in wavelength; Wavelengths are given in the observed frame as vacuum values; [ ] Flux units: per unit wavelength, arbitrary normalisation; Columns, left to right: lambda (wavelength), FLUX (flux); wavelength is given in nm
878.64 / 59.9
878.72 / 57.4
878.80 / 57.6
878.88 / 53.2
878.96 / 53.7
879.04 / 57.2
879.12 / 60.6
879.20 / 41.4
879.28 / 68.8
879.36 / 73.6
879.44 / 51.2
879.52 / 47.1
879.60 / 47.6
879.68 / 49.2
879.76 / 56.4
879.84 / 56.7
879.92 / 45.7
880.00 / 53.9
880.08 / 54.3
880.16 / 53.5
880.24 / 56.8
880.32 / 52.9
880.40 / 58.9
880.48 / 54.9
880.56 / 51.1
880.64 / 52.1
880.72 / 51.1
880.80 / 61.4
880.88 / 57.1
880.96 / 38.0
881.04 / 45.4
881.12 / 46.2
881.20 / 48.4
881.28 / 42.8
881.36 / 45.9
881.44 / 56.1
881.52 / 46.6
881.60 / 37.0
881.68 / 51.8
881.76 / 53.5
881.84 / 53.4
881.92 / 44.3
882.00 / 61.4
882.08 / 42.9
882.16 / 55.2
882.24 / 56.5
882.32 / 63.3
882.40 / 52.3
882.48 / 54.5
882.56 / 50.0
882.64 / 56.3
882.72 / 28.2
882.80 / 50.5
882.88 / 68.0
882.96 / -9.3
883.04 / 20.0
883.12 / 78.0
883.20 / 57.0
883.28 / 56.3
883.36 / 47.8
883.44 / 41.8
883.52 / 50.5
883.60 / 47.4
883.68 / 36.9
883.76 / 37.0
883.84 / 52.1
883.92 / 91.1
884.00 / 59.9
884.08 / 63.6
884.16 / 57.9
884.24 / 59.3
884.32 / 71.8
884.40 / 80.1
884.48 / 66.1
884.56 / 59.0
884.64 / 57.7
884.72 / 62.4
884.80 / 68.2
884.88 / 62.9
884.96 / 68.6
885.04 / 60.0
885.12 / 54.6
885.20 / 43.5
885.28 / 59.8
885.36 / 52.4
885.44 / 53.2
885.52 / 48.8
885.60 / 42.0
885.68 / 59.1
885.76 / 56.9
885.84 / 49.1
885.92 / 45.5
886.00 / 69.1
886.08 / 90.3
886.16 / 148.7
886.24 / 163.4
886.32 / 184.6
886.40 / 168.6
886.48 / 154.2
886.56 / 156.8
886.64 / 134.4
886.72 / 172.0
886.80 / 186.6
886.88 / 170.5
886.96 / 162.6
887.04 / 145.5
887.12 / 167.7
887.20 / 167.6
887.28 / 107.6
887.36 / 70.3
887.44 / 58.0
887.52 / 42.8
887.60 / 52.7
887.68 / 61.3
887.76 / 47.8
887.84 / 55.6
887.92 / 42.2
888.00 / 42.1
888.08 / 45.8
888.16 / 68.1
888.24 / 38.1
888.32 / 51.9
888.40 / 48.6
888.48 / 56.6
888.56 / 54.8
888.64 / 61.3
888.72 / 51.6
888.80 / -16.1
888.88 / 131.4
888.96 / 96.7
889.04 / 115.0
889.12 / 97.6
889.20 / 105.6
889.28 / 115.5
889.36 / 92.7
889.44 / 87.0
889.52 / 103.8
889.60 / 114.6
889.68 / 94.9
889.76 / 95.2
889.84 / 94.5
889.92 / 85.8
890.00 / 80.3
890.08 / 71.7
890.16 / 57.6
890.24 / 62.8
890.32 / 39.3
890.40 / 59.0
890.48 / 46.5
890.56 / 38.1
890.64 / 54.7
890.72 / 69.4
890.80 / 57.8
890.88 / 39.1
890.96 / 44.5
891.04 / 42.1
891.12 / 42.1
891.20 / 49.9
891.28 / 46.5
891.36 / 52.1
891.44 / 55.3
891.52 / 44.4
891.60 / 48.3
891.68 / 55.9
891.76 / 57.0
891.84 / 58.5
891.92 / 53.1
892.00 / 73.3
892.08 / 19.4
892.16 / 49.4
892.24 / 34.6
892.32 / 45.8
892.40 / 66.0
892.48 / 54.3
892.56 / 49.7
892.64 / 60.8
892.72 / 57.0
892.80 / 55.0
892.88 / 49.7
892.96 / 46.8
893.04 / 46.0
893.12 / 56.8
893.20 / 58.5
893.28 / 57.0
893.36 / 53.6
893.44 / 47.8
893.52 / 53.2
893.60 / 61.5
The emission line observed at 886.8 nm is Halpha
